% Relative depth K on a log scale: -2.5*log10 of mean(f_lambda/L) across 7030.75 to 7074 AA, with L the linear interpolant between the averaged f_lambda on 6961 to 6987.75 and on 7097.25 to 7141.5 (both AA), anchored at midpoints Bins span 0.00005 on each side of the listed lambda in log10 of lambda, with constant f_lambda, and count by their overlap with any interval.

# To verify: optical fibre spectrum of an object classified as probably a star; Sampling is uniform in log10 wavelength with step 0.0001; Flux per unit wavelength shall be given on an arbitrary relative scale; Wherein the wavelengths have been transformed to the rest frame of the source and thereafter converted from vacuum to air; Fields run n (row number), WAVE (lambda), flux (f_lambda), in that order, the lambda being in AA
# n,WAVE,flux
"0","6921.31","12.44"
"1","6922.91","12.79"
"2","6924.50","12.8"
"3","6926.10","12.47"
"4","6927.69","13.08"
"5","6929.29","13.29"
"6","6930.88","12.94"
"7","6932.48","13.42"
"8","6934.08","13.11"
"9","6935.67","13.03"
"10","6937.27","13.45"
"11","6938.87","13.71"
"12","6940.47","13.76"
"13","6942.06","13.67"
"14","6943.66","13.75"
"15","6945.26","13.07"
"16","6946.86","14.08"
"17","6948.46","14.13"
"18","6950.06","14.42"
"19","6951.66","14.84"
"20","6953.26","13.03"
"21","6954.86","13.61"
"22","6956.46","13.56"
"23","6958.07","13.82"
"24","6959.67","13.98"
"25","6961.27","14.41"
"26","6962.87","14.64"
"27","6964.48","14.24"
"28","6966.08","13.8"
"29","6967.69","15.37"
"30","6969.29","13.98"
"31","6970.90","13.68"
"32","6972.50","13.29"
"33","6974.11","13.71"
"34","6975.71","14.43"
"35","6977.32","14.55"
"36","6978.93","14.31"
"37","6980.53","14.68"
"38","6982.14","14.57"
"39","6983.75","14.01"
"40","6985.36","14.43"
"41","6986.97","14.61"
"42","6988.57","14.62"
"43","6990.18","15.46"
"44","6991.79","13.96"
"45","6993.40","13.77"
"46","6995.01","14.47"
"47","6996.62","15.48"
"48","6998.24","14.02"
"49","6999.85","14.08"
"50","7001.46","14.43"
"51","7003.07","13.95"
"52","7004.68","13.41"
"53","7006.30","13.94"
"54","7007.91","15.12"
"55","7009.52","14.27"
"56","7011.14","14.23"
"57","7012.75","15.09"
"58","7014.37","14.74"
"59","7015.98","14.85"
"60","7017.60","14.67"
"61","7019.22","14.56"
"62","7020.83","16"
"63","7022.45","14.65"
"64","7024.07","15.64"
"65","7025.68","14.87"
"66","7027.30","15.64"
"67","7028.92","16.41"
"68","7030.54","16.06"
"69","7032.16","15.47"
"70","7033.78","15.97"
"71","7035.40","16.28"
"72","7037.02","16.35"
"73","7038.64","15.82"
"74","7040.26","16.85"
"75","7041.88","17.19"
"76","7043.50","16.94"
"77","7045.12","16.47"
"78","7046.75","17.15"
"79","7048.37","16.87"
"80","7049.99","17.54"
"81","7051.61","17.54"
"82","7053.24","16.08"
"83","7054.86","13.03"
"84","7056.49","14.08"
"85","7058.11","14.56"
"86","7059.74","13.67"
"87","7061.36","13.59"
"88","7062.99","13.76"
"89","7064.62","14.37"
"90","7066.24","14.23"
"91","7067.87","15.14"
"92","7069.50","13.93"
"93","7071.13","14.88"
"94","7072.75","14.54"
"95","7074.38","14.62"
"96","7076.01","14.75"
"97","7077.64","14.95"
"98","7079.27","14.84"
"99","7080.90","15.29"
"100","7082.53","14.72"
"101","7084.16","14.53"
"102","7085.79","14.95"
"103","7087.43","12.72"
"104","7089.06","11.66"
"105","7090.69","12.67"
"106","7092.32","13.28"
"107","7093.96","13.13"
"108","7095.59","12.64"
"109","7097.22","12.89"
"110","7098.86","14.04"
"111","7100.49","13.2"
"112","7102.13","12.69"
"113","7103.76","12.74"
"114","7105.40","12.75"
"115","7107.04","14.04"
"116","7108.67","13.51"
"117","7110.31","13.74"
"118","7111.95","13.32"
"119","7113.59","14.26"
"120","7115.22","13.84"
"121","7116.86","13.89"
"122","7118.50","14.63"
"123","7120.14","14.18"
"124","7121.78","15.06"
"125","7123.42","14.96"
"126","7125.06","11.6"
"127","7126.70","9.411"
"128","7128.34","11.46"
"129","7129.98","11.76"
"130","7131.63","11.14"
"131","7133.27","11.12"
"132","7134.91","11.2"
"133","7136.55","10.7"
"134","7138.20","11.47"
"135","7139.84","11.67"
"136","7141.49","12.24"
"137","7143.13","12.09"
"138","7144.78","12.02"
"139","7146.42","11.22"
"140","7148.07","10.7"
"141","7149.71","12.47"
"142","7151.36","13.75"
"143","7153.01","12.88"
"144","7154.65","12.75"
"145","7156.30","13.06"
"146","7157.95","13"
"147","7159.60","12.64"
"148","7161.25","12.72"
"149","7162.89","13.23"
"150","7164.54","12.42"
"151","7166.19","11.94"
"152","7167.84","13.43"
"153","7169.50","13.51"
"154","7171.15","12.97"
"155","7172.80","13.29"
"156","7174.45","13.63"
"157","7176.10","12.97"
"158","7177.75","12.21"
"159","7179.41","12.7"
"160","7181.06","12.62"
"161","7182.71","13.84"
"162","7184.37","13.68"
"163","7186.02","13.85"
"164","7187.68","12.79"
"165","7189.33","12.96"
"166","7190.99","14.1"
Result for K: -0.15 mag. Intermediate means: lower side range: 14.3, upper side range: 12.8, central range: 15.5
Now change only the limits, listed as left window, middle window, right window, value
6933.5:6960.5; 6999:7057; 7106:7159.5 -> -0.17 mag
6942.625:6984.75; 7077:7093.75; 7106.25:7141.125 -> -0.07 mag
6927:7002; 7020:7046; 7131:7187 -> -0.19 mag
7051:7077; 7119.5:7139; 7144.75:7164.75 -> 0.10 mag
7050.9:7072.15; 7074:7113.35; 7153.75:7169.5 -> 0.03 mag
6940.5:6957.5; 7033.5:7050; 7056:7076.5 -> -0.17 mag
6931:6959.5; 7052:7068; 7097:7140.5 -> -0.10 mag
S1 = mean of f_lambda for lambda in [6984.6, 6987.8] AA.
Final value 14.6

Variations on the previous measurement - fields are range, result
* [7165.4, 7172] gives 13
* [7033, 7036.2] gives 16.1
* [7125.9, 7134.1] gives 11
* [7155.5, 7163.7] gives 12.9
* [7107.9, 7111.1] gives 13.6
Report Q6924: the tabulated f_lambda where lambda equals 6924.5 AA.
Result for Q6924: 12.8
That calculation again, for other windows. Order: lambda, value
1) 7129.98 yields 11.76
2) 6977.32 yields 14.55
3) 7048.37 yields 16.87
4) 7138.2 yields 11.47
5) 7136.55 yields 10.7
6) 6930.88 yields 12.94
